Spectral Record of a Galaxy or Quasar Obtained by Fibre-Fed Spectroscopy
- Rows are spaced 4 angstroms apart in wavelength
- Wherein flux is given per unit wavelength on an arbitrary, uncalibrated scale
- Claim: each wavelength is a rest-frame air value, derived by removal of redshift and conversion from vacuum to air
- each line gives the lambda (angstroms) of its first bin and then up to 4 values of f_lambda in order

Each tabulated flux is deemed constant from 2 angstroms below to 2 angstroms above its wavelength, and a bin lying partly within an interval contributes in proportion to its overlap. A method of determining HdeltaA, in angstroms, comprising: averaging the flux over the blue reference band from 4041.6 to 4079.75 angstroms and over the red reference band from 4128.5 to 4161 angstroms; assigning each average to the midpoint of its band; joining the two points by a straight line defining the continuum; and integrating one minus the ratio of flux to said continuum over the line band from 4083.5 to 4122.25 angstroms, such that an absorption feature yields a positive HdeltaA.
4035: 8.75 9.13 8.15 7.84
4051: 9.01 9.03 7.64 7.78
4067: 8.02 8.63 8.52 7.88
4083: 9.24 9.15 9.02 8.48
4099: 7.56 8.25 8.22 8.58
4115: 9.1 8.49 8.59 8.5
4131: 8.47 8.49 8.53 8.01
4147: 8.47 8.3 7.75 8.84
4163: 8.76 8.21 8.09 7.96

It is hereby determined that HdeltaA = -1.2 angstroms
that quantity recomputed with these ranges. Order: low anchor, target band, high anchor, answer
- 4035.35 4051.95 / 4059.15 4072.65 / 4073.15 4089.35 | 0.9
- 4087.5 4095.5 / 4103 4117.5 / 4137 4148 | 0.2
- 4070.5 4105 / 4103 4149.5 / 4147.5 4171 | -0.3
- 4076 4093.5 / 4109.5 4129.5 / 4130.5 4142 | -0.2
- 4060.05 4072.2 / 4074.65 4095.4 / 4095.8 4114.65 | -1.5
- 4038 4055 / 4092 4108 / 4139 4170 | 0.5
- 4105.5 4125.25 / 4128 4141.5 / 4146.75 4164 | 0.0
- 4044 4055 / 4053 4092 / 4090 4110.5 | -0.3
